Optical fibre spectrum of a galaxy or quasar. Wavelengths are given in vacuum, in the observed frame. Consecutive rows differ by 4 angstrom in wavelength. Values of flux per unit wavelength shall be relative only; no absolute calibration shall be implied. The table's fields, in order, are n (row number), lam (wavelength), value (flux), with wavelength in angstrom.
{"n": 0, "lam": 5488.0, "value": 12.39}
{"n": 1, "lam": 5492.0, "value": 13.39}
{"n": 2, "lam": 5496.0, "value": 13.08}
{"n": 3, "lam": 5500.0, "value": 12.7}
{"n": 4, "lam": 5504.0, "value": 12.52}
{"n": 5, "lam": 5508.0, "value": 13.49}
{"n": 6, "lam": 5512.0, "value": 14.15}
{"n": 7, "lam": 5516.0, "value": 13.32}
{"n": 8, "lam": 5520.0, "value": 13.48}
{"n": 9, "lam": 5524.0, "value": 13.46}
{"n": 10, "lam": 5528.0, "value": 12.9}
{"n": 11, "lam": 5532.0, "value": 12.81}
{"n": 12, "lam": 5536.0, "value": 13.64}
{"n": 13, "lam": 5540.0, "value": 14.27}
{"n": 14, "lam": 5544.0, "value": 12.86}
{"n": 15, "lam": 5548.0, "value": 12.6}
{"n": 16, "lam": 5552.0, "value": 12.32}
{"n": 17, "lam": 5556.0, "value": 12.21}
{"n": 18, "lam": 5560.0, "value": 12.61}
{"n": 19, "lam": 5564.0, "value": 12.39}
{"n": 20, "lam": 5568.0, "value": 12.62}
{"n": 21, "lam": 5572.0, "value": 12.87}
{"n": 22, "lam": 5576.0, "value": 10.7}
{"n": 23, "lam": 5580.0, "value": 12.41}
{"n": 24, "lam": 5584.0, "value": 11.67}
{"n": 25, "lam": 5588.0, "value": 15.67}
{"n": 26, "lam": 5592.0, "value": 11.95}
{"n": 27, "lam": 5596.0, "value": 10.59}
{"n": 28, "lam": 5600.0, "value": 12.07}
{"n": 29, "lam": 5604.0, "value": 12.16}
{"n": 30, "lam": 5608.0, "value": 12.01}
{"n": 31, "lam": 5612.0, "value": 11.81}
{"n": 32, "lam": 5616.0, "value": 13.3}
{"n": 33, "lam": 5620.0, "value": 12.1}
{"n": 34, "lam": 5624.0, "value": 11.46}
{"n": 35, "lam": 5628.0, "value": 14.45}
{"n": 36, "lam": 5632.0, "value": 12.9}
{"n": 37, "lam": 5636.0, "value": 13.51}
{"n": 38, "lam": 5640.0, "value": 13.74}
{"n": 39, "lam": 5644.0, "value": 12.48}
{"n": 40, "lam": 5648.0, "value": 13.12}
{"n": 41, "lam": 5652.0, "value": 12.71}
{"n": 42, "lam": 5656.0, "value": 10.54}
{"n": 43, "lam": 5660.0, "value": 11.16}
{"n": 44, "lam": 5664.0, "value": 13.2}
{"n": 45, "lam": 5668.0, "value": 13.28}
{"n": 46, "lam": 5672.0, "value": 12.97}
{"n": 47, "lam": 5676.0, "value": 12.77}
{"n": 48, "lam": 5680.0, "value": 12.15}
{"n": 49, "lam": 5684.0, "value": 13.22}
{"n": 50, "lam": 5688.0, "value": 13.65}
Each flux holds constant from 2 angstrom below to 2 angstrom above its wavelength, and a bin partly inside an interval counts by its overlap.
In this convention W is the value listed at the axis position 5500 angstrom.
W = 12.7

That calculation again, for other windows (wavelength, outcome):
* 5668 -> 13.28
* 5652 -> 12.71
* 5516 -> 13.32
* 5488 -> 12.39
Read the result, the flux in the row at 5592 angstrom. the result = 11.95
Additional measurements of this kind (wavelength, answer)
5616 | 13.3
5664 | 13.2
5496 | 13.08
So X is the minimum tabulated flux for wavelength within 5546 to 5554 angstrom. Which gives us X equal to 12.32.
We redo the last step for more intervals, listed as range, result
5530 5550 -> 12.6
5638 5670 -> 10.54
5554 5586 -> 10.7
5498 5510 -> 12.52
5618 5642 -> 11.46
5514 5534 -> 12.81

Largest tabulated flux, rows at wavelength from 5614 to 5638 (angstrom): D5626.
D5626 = 14.45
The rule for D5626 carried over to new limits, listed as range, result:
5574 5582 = 12.41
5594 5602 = 12.07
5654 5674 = 13.28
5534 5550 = 14.27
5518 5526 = 13.48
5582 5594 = 15.67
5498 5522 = 14.15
